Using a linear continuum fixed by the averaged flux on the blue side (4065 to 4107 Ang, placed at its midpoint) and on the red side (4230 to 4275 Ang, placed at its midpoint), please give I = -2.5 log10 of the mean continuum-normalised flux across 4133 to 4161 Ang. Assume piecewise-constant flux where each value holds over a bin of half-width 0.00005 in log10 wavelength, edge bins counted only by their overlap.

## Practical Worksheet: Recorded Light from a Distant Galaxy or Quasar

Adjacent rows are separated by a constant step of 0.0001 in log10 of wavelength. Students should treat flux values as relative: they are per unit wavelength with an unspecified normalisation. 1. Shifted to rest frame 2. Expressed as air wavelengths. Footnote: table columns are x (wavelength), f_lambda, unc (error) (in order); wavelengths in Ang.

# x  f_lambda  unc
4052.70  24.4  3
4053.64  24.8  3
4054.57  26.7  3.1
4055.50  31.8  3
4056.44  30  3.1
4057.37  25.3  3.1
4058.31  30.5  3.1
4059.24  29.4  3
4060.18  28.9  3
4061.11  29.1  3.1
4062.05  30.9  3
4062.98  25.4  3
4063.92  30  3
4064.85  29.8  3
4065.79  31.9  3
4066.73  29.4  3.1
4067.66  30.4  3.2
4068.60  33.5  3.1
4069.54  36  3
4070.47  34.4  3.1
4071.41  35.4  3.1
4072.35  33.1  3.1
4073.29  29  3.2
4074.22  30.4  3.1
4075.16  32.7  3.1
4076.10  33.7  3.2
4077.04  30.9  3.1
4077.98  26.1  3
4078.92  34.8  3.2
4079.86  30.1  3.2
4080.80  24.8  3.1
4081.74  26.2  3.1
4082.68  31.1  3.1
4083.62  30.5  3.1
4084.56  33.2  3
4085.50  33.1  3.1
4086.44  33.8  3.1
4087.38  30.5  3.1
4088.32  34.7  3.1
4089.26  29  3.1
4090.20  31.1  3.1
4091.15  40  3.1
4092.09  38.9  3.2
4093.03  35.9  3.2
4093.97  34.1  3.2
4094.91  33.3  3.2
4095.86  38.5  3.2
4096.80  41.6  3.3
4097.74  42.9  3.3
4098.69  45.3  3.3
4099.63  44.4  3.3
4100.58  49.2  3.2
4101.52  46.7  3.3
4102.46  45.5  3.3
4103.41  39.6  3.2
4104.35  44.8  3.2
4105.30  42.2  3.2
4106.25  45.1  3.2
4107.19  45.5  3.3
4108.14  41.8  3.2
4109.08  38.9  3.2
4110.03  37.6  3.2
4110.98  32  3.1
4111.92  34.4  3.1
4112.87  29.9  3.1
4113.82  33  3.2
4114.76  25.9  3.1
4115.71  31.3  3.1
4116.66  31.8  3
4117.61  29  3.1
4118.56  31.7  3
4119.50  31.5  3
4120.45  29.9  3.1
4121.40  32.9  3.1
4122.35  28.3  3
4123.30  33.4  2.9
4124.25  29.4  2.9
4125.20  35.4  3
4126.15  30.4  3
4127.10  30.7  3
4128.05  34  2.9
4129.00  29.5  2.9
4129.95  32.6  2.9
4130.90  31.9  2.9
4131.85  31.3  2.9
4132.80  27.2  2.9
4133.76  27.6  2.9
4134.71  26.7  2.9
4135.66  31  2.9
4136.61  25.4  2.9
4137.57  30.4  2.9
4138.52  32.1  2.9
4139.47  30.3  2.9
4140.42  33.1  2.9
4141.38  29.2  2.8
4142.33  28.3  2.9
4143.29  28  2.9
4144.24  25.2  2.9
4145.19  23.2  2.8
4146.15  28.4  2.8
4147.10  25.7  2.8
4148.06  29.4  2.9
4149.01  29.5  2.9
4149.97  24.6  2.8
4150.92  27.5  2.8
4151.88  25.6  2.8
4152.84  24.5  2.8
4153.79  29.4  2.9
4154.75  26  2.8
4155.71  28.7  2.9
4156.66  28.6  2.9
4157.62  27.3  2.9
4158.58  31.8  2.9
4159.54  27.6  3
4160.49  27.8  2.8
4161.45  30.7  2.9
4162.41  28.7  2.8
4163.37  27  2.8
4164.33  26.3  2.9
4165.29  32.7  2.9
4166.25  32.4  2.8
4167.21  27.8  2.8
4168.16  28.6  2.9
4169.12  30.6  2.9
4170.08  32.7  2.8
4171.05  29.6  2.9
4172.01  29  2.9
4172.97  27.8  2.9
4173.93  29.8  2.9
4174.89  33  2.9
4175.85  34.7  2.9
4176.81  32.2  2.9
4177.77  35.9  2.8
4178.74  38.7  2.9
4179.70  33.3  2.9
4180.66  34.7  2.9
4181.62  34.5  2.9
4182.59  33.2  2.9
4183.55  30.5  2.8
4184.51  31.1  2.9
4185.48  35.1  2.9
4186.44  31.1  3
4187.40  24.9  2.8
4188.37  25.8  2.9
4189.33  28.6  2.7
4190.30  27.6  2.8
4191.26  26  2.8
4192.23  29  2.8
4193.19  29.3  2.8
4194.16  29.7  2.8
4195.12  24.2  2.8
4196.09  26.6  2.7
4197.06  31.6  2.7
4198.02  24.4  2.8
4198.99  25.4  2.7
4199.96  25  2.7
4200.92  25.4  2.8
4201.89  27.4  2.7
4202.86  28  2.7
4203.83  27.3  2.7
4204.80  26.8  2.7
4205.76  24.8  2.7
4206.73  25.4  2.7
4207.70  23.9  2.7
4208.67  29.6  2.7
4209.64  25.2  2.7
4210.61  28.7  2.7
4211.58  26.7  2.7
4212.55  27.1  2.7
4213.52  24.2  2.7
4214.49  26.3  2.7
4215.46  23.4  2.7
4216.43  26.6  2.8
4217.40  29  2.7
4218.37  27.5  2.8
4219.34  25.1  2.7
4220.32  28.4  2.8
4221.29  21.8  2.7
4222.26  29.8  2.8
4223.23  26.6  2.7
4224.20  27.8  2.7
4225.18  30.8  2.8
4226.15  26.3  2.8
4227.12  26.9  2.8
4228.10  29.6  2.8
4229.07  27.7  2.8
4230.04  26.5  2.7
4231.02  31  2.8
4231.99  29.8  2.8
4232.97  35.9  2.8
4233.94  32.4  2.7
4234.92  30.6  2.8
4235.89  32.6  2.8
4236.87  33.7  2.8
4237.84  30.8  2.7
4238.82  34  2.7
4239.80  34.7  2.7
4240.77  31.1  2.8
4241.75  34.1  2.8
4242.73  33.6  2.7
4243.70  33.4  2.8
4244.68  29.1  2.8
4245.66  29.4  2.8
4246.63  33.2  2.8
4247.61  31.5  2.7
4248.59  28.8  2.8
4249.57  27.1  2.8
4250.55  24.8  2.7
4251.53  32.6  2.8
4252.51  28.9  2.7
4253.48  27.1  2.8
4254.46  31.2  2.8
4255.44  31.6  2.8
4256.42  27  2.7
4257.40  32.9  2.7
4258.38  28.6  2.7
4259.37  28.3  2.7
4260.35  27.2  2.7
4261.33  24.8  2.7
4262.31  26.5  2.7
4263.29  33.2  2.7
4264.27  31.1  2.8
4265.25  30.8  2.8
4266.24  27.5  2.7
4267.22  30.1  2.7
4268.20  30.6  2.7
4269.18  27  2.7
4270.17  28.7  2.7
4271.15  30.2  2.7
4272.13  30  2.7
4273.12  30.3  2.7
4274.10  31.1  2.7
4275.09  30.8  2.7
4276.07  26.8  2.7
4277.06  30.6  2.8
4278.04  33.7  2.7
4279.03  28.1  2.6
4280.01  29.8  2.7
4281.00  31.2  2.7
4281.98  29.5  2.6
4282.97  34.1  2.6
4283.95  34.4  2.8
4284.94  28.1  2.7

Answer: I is 0.20 mag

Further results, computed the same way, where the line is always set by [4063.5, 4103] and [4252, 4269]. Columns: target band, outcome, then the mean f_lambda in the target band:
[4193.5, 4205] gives 0.158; 26.8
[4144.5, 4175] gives 0.135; 28.4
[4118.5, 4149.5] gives 0.110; 29.8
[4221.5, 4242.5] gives -0.017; 30.5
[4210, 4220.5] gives 0.153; 26.6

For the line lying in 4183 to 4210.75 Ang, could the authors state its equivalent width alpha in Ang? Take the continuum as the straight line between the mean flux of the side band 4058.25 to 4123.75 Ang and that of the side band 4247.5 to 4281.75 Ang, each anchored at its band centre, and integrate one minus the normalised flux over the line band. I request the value 3.3 Ang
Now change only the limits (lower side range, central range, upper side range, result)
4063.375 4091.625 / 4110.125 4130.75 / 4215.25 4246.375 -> -0.2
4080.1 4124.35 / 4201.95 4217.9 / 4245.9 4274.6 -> 2.5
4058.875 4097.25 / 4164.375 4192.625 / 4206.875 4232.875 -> -2.3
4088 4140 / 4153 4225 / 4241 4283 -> 8.3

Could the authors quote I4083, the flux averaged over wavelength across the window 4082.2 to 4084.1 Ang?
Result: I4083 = 30.8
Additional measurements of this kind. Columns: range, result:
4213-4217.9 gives 25.9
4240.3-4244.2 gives 33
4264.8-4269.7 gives 29.1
